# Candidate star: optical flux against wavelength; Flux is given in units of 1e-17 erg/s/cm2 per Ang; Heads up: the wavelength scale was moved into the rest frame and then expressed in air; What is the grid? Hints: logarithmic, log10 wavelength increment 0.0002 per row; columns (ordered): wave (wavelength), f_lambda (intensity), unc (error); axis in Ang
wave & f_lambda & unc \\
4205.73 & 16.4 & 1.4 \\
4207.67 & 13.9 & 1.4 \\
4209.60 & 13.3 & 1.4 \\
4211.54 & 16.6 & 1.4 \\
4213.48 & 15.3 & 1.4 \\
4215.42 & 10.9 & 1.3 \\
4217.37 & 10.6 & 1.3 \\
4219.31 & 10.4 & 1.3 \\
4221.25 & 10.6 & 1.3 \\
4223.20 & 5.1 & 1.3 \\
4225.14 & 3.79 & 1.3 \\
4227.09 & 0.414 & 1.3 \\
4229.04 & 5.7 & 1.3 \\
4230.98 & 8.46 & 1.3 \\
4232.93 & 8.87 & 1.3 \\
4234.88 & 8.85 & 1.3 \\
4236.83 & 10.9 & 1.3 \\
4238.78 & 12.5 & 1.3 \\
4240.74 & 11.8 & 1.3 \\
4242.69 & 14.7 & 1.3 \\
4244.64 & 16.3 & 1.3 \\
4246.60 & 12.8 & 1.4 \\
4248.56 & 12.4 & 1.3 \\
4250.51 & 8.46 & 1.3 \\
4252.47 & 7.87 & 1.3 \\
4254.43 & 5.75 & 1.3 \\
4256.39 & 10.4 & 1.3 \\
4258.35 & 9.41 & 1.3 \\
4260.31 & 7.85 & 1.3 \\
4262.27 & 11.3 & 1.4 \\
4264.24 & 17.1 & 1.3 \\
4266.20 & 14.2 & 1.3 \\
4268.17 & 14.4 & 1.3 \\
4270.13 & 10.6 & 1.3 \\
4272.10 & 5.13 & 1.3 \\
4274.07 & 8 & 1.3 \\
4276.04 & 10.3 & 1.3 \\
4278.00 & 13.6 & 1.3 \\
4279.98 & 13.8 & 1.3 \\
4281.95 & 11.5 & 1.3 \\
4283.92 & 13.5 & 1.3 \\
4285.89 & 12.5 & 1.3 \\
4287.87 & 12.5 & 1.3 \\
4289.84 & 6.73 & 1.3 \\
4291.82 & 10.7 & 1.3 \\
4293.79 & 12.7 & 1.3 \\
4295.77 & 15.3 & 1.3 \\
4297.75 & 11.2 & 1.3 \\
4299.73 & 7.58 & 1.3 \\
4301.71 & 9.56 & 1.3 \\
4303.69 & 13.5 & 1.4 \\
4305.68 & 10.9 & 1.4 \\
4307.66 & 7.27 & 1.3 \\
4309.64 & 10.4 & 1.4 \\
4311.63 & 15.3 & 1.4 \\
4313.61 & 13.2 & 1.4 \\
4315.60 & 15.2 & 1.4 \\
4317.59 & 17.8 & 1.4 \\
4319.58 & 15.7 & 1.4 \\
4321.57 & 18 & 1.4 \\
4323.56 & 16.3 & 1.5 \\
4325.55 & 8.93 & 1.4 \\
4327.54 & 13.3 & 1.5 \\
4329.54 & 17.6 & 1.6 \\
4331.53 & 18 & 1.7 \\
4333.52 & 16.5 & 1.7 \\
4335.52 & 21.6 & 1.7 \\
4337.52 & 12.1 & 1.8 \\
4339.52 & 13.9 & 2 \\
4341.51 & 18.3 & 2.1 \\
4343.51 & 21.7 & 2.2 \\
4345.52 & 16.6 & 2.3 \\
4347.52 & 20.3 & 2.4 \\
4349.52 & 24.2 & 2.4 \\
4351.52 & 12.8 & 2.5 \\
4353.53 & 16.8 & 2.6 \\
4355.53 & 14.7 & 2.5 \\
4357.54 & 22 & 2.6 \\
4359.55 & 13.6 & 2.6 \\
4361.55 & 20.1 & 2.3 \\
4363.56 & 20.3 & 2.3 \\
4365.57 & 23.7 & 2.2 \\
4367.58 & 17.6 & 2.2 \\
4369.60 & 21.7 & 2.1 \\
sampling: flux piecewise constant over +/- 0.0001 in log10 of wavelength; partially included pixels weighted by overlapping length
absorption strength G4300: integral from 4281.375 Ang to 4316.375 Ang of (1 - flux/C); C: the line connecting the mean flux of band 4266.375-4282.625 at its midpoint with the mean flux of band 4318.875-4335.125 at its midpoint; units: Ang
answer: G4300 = 4.2 Ang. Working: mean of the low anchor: 11.1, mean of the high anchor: 15.8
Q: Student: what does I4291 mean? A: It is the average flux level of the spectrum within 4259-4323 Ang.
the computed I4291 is 12.1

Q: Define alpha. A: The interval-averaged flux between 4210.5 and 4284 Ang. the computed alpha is 10.5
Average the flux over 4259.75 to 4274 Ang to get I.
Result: 11.4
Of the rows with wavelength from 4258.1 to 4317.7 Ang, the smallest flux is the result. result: 5.13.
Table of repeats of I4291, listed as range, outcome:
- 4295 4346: 14.4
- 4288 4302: 10.7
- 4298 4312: 10.5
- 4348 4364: 18.1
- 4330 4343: 17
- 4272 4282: 10.7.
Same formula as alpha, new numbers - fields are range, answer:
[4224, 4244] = 8.71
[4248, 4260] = 8.87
